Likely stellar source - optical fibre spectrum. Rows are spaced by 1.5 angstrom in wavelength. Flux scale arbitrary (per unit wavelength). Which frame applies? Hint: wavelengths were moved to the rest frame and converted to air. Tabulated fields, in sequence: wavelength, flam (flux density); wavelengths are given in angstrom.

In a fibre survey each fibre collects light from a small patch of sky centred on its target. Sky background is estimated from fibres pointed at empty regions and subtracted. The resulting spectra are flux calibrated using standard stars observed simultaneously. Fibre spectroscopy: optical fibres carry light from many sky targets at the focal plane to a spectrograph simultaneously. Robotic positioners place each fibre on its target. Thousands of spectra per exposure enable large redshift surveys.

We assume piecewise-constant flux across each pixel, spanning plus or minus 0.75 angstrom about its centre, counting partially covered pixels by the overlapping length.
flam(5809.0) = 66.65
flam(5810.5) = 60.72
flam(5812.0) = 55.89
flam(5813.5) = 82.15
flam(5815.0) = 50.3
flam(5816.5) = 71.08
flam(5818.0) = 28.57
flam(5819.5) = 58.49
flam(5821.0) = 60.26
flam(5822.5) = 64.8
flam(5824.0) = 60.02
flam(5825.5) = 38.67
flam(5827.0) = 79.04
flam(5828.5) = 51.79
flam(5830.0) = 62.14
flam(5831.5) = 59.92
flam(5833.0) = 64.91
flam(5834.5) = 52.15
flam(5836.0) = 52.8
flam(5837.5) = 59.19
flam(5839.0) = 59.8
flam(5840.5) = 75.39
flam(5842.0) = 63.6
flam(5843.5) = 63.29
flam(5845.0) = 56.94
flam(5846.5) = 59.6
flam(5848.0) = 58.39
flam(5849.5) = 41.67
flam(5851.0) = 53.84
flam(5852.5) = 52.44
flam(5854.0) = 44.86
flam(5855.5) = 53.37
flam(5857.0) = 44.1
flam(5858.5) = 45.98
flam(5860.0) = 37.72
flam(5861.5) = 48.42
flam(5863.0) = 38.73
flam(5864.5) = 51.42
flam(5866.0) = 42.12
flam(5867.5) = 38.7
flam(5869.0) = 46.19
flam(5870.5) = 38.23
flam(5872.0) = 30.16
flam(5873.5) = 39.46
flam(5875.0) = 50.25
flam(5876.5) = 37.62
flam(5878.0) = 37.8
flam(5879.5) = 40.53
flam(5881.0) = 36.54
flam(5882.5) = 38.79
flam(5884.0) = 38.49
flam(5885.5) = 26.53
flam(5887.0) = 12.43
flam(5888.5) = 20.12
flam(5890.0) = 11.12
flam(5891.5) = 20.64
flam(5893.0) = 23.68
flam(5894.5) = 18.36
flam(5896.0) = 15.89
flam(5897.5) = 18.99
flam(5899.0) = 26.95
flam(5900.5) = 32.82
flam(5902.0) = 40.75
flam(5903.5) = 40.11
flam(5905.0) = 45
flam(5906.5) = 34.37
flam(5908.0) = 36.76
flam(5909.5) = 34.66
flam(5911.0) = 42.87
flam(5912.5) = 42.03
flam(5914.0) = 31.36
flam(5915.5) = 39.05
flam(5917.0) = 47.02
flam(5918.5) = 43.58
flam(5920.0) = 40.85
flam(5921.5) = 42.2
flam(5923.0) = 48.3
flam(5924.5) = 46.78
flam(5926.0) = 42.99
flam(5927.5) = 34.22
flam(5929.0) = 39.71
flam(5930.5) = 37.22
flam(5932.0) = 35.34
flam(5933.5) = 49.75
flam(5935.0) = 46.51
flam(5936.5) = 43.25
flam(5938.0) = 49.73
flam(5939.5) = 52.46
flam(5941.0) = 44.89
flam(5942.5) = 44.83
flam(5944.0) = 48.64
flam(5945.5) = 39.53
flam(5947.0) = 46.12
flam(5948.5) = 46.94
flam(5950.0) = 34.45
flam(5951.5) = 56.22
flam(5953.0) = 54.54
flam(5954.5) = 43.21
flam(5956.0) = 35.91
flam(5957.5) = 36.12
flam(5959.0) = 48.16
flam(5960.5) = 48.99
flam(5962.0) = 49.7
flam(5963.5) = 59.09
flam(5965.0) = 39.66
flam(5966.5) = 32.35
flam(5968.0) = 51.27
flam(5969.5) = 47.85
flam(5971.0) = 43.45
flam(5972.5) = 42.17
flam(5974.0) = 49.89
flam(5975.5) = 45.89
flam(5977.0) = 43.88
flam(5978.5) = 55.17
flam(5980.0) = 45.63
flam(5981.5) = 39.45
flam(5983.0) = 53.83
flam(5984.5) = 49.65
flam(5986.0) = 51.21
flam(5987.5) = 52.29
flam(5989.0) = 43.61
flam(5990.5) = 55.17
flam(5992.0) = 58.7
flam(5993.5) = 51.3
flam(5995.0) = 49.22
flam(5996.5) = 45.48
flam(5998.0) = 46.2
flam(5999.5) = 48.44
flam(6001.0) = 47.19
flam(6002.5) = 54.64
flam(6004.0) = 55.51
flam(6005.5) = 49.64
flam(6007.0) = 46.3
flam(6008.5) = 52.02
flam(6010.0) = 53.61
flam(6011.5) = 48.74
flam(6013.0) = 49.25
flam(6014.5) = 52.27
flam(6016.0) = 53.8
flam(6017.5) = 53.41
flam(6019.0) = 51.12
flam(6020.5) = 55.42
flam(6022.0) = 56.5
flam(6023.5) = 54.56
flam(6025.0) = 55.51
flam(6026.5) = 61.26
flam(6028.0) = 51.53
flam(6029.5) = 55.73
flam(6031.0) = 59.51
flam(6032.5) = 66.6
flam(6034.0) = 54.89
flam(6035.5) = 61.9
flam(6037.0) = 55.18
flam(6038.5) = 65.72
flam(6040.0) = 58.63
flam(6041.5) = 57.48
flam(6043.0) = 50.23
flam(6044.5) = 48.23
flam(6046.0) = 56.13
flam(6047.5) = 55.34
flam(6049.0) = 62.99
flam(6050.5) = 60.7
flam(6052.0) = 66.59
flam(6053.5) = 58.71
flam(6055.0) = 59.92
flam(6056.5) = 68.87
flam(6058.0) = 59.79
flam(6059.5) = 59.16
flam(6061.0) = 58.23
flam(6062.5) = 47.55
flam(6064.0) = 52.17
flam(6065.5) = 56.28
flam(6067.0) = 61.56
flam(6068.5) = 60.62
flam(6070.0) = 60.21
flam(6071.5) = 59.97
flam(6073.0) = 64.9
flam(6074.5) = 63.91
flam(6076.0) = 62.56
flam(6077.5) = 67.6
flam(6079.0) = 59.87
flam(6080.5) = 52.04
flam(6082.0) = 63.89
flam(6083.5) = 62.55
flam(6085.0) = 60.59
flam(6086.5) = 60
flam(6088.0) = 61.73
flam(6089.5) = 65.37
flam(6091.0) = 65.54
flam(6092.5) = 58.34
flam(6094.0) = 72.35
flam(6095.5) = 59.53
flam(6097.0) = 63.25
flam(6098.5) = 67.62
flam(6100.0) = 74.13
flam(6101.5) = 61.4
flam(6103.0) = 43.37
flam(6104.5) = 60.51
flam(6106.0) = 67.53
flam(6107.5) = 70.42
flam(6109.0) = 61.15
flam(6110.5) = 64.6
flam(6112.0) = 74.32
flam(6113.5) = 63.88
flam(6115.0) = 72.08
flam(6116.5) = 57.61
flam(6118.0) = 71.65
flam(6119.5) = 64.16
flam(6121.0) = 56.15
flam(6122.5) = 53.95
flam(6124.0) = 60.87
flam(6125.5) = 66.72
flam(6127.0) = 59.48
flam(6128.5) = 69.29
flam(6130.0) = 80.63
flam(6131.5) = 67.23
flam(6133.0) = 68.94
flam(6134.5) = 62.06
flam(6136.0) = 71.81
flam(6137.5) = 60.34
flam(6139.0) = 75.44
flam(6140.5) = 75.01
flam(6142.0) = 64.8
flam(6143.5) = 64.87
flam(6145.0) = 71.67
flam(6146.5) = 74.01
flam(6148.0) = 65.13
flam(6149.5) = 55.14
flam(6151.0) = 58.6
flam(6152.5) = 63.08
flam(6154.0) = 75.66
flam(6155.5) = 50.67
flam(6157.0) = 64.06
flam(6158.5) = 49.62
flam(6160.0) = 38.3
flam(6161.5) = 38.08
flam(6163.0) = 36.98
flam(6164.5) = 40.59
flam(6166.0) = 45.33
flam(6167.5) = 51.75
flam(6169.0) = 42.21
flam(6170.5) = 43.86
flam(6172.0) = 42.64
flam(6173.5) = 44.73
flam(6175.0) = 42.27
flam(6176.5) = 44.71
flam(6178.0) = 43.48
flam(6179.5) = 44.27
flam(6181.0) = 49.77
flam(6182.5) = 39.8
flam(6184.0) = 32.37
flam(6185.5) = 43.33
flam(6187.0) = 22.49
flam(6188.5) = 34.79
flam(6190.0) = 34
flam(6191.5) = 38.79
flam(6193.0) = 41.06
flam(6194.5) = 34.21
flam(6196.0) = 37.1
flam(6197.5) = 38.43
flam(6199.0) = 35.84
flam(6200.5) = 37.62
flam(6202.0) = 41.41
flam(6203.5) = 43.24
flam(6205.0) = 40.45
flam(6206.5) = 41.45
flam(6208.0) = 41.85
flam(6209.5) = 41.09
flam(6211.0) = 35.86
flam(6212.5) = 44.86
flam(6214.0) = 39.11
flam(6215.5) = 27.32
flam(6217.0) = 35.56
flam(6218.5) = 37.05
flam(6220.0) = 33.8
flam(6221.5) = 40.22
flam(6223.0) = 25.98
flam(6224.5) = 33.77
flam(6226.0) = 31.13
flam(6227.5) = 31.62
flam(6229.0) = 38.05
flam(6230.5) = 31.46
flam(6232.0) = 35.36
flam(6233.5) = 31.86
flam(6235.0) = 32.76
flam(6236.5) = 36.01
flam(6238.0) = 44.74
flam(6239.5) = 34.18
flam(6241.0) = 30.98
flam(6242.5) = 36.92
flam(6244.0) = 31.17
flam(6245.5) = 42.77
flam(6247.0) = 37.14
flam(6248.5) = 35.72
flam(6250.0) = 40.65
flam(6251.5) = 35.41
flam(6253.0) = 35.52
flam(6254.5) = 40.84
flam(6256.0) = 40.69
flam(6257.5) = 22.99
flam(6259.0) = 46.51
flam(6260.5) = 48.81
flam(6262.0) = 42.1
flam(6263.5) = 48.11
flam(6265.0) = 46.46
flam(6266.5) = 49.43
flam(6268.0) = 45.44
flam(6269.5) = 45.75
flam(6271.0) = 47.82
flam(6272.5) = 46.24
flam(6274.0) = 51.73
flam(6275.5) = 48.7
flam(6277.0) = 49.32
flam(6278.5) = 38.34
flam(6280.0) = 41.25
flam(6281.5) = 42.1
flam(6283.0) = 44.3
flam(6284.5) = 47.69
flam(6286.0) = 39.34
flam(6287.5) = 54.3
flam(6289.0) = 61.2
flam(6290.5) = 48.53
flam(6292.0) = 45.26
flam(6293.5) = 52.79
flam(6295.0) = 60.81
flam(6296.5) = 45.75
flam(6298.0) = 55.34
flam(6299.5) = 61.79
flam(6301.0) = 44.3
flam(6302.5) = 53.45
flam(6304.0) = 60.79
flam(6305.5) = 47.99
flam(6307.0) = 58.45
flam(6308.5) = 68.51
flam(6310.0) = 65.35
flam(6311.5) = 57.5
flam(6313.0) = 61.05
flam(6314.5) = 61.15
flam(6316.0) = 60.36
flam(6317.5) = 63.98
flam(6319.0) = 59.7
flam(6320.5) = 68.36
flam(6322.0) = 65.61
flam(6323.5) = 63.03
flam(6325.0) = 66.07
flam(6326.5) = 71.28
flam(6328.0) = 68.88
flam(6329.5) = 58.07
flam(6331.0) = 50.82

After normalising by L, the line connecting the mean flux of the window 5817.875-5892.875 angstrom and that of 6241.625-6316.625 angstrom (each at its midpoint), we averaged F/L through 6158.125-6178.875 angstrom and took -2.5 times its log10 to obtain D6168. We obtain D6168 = 0.11 mag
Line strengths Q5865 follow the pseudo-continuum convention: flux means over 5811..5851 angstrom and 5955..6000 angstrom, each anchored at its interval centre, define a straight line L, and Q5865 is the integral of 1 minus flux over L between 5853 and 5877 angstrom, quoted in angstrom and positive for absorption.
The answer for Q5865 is 5.6 angstrom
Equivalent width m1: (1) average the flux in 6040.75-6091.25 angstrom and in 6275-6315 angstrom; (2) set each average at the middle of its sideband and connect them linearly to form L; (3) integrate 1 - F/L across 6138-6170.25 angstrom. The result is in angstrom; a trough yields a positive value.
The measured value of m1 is 0.0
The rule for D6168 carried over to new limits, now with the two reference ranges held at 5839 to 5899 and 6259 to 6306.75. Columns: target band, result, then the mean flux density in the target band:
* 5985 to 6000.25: -0.17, 50.2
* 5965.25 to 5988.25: -0.10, 46.8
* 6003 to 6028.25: -0.22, 53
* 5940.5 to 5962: -0.07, 45.1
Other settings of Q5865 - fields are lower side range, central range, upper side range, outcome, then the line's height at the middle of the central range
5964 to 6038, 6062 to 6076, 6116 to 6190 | -1.65 angstrom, 52.8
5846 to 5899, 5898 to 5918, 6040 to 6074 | 1.73 angstrom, 41.3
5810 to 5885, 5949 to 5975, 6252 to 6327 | 3.04 angstrom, 51.5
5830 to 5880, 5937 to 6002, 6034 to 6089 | 9.45 angstrom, 55.2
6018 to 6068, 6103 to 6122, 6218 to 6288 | -4.61 angstrom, 51.8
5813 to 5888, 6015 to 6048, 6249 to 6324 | -4.08 angstrom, 50.1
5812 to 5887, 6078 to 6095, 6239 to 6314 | -4.79 angstrom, 48.4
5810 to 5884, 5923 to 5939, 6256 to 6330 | 2.75 angstrom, 51.9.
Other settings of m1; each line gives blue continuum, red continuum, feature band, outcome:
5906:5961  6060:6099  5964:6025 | 1.26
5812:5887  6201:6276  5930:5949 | 1.06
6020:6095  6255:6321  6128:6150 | -4.69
